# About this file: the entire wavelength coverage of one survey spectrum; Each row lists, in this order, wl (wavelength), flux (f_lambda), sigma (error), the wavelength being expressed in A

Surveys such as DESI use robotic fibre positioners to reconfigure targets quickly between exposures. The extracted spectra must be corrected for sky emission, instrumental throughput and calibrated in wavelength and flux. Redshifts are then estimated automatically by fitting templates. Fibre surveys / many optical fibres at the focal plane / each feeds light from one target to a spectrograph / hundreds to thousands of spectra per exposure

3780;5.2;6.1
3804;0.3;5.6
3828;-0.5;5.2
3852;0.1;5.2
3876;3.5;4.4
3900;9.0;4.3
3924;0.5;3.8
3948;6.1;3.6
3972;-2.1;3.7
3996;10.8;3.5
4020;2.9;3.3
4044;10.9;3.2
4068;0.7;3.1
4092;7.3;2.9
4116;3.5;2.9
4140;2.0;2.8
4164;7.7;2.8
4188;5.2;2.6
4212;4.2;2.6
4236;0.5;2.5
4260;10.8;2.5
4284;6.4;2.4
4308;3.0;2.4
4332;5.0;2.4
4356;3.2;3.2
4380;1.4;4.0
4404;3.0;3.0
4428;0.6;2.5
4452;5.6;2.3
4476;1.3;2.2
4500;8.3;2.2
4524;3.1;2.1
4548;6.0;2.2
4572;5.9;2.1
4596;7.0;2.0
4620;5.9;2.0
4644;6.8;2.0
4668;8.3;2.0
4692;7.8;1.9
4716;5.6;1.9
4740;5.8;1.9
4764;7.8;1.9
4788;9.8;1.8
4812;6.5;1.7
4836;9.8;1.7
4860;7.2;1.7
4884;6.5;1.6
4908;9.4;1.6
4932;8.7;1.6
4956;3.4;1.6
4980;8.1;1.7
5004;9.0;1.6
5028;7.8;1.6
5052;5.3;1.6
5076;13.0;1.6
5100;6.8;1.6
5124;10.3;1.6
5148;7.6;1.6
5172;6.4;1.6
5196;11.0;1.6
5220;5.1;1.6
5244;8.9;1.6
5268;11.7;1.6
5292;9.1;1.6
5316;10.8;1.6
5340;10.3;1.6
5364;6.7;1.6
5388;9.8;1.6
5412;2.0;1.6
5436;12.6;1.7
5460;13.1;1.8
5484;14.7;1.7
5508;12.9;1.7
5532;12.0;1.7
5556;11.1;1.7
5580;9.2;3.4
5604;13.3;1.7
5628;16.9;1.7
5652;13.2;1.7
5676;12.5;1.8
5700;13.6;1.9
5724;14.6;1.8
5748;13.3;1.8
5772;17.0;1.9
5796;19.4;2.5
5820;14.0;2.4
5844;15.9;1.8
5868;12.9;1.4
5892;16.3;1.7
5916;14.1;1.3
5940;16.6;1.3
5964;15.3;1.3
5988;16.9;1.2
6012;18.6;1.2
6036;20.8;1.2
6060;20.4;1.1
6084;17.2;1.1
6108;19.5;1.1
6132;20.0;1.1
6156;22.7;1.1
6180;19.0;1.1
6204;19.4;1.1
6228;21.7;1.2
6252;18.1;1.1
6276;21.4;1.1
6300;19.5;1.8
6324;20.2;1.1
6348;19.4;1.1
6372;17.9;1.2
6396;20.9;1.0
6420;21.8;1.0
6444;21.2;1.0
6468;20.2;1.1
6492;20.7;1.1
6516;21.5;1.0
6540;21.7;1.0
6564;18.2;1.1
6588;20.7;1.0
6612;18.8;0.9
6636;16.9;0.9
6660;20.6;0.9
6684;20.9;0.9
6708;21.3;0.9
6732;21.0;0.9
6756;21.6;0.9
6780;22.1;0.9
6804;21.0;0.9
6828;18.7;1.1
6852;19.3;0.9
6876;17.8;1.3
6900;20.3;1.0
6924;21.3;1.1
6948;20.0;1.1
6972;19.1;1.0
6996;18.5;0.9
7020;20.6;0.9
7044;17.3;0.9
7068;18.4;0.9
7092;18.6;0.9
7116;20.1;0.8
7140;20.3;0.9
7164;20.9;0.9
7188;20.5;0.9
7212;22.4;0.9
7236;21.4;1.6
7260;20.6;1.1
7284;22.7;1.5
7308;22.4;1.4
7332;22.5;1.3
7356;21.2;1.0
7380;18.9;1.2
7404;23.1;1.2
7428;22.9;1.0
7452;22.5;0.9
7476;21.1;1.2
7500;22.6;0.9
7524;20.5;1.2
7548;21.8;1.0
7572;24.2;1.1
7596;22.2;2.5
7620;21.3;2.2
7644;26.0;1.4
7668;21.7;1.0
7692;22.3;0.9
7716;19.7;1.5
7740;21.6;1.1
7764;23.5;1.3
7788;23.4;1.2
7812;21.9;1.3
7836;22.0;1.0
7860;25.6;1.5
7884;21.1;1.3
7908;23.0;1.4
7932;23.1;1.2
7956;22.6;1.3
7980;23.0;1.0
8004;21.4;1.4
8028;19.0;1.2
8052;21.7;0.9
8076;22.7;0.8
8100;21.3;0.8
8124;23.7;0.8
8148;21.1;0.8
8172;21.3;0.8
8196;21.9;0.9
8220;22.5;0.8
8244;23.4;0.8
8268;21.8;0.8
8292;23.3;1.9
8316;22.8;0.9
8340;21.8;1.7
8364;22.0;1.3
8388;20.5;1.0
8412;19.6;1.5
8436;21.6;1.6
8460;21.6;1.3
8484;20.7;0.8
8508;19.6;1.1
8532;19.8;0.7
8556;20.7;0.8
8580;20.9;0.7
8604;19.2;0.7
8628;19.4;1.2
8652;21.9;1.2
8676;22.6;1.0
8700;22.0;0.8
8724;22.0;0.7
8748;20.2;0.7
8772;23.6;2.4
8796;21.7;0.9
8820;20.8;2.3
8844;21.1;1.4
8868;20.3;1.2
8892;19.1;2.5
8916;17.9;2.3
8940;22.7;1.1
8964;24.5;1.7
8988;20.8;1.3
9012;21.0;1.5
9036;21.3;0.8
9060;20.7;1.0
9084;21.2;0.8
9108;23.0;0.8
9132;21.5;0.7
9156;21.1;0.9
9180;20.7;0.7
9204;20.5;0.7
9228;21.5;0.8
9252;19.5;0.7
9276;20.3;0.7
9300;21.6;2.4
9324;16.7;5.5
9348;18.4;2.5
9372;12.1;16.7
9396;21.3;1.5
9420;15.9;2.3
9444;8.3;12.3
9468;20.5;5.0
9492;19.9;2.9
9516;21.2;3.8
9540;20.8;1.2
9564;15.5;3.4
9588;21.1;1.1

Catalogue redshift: 0.362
